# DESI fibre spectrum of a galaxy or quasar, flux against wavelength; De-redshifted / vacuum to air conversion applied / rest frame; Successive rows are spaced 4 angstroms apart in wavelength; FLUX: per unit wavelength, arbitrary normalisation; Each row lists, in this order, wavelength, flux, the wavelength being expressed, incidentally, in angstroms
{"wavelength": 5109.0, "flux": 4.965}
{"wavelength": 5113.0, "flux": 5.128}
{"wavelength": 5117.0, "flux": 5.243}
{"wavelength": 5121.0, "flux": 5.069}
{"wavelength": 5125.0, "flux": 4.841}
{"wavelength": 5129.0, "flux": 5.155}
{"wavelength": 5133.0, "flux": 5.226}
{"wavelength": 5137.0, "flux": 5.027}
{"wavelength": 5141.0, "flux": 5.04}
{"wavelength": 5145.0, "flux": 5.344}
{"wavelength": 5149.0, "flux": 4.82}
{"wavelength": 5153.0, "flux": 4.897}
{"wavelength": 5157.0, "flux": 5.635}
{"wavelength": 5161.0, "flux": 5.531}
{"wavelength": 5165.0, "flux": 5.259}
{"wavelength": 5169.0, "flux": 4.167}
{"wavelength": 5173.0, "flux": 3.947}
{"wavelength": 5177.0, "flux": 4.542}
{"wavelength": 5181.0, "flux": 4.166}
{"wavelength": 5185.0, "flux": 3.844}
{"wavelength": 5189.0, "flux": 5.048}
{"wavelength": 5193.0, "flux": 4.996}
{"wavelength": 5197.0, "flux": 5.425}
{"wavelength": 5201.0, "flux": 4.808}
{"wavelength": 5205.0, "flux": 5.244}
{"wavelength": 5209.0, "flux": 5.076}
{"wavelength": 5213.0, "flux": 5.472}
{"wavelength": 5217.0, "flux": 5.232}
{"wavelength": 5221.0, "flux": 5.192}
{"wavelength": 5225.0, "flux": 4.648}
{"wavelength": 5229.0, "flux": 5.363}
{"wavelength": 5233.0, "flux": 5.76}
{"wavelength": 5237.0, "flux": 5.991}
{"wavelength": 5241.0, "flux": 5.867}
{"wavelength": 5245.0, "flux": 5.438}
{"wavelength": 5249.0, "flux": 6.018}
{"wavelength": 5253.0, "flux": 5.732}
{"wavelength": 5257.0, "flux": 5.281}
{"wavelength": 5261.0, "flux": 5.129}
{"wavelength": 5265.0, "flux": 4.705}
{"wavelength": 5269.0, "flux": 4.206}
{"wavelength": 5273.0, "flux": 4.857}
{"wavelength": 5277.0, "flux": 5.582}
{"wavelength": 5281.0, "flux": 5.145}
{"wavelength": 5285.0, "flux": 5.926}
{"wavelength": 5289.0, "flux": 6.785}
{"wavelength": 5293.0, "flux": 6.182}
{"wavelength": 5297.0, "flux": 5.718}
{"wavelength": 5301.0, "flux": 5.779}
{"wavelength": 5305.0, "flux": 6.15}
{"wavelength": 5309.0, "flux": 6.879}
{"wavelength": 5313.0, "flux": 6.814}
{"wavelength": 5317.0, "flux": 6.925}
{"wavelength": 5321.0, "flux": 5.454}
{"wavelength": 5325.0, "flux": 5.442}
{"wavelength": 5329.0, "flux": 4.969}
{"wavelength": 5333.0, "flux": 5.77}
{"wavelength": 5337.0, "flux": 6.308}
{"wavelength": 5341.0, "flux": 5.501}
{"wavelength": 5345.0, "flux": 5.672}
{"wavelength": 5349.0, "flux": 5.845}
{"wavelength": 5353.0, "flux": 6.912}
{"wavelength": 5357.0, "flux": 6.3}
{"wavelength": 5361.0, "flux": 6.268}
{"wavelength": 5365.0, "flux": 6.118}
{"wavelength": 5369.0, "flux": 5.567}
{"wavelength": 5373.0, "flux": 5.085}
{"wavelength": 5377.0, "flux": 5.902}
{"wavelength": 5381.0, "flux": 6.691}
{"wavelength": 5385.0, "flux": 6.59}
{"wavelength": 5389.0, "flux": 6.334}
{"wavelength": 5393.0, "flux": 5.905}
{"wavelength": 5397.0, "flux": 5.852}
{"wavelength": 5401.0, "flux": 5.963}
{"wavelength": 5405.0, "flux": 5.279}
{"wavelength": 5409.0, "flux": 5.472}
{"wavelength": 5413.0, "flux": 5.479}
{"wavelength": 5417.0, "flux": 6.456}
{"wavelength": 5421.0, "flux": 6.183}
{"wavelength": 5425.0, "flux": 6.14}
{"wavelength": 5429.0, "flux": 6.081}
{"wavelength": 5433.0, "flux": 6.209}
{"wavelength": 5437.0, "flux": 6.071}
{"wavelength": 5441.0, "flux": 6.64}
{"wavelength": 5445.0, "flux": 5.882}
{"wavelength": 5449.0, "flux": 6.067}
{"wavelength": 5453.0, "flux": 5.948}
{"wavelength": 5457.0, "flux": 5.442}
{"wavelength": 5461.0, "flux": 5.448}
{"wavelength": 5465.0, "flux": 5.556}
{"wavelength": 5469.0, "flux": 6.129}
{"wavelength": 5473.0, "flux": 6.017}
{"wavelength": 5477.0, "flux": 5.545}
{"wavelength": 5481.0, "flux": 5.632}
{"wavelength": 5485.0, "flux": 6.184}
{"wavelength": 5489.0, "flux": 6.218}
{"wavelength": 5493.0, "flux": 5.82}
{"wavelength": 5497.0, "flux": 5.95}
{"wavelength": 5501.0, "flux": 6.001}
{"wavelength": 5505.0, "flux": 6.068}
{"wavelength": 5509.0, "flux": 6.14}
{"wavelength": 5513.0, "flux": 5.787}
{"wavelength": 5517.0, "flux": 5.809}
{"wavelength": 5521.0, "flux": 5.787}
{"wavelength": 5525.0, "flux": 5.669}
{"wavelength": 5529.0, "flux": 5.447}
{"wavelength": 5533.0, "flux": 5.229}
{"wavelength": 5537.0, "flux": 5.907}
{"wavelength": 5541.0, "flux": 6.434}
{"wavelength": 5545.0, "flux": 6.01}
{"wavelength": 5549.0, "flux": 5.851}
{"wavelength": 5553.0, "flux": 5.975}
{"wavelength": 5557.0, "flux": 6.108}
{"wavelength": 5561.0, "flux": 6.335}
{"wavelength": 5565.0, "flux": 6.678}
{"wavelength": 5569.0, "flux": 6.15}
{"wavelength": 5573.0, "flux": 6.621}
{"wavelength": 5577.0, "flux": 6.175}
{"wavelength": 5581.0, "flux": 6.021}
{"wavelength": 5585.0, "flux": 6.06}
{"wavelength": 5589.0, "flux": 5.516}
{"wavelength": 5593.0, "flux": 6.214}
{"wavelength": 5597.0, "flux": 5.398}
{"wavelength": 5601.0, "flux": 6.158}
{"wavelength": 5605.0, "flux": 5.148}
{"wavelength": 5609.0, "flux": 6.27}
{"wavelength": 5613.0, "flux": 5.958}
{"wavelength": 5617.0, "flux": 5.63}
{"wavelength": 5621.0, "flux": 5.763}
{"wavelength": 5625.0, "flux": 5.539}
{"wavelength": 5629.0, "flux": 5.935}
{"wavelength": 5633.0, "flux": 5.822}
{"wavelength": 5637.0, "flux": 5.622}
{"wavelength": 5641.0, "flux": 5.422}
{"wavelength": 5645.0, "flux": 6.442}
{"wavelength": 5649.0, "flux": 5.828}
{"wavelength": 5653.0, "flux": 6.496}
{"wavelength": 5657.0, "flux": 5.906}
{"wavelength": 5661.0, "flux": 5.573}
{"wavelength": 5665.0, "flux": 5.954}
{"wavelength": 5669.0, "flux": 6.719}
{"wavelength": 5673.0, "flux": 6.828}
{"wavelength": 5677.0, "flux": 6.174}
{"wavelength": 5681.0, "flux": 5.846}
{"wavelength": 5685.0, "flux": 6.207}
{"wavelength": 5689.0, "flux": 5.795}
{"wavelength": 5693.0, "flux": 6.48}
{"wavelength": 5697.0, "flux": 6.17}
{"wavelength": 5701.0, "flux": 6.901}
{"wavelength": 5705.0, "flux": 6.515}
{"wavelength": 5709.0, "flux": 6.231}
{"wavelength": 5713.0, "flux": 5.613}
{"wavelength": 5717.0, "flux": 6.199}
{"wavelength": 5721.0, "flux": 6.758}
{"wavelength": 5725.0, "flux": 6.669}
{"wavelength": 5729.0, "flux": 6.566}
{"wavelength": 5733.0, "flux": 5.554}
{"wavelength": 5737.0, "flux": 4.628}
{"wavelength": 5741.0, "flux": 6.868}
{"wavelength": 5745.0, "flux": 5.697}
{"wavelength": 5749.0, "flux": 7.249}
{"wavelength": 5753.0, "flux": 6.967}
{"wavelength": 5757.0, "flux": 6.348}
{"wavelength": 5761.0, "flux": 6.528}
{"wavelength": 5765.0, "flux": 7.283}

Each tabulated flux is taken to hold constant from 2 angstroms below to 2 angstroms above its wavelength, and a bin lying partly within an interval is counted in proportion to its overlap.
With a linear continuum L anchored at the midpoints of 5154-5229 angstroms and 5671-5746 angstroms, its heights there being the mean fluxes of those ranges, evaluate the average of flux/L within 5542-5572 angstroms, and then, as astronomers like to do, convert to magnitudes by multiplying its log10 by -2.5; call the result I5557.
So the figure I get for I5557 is -0.06 mag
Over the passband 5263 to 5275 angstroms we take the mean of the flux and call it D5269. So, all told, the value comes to 4.59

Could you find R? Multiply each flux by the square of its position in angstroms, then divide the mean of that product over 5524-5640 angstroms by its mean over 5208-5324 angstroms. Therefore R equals 1.2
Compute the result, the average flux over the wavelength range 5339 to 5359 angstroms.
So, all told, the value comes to 6.05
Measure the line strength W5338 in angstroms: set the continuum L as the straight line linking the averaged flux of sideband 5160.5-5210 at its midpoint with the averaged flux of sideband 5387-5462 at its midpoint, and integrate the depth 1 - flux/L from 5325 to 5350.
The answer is -0.6 angstroms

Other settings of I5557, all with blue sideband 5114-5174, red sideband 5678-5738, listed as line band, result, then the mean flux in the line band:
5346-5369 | -0.14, 6.2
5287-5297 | -0.19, 6.33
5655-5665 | 0.05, 5.78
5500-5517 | -0.04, 5.98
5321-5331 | 0.03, 5.26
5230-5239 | -0.12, 5.82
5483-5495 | -0.06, 6.07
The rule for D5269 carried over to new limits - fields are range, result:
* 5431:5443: 6.31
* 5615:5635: 5.74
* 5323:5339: 5.62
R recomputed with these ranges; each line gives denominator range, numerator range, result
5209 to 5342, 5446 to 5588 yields 1.15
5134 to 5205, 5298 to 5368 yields 1.32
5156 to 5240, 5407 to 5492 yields 1.30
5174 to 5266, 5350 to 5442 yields 1.25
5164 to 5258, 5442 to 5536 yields 1.27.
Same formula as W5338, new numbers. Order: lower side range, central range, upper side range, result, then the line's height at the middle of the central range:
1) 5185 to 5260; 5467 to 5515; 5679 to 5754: -1.1 angstroms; 5.83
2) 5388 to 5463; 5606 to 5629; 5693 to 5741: 1.1 angstroms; 6.11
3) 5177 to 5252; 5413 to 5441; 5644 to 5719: -2.6 angstroms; 5.65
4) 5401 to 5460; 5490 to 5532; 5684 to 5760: 1.4 angstroms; 6.04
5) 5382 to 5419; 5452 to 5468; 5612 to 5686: 0.9 angstroms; 5.95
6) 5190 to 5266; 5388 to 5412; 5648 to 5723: -0.4 angstroms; 5.67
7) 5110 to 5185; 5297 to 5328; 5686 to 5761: -4.8 angstroms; 5.31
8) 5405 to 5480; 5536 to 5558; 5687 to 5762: 0.0 angstroms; 6.05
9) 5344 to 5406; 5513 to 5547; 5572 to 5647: 0.8 angstroms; 5.93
